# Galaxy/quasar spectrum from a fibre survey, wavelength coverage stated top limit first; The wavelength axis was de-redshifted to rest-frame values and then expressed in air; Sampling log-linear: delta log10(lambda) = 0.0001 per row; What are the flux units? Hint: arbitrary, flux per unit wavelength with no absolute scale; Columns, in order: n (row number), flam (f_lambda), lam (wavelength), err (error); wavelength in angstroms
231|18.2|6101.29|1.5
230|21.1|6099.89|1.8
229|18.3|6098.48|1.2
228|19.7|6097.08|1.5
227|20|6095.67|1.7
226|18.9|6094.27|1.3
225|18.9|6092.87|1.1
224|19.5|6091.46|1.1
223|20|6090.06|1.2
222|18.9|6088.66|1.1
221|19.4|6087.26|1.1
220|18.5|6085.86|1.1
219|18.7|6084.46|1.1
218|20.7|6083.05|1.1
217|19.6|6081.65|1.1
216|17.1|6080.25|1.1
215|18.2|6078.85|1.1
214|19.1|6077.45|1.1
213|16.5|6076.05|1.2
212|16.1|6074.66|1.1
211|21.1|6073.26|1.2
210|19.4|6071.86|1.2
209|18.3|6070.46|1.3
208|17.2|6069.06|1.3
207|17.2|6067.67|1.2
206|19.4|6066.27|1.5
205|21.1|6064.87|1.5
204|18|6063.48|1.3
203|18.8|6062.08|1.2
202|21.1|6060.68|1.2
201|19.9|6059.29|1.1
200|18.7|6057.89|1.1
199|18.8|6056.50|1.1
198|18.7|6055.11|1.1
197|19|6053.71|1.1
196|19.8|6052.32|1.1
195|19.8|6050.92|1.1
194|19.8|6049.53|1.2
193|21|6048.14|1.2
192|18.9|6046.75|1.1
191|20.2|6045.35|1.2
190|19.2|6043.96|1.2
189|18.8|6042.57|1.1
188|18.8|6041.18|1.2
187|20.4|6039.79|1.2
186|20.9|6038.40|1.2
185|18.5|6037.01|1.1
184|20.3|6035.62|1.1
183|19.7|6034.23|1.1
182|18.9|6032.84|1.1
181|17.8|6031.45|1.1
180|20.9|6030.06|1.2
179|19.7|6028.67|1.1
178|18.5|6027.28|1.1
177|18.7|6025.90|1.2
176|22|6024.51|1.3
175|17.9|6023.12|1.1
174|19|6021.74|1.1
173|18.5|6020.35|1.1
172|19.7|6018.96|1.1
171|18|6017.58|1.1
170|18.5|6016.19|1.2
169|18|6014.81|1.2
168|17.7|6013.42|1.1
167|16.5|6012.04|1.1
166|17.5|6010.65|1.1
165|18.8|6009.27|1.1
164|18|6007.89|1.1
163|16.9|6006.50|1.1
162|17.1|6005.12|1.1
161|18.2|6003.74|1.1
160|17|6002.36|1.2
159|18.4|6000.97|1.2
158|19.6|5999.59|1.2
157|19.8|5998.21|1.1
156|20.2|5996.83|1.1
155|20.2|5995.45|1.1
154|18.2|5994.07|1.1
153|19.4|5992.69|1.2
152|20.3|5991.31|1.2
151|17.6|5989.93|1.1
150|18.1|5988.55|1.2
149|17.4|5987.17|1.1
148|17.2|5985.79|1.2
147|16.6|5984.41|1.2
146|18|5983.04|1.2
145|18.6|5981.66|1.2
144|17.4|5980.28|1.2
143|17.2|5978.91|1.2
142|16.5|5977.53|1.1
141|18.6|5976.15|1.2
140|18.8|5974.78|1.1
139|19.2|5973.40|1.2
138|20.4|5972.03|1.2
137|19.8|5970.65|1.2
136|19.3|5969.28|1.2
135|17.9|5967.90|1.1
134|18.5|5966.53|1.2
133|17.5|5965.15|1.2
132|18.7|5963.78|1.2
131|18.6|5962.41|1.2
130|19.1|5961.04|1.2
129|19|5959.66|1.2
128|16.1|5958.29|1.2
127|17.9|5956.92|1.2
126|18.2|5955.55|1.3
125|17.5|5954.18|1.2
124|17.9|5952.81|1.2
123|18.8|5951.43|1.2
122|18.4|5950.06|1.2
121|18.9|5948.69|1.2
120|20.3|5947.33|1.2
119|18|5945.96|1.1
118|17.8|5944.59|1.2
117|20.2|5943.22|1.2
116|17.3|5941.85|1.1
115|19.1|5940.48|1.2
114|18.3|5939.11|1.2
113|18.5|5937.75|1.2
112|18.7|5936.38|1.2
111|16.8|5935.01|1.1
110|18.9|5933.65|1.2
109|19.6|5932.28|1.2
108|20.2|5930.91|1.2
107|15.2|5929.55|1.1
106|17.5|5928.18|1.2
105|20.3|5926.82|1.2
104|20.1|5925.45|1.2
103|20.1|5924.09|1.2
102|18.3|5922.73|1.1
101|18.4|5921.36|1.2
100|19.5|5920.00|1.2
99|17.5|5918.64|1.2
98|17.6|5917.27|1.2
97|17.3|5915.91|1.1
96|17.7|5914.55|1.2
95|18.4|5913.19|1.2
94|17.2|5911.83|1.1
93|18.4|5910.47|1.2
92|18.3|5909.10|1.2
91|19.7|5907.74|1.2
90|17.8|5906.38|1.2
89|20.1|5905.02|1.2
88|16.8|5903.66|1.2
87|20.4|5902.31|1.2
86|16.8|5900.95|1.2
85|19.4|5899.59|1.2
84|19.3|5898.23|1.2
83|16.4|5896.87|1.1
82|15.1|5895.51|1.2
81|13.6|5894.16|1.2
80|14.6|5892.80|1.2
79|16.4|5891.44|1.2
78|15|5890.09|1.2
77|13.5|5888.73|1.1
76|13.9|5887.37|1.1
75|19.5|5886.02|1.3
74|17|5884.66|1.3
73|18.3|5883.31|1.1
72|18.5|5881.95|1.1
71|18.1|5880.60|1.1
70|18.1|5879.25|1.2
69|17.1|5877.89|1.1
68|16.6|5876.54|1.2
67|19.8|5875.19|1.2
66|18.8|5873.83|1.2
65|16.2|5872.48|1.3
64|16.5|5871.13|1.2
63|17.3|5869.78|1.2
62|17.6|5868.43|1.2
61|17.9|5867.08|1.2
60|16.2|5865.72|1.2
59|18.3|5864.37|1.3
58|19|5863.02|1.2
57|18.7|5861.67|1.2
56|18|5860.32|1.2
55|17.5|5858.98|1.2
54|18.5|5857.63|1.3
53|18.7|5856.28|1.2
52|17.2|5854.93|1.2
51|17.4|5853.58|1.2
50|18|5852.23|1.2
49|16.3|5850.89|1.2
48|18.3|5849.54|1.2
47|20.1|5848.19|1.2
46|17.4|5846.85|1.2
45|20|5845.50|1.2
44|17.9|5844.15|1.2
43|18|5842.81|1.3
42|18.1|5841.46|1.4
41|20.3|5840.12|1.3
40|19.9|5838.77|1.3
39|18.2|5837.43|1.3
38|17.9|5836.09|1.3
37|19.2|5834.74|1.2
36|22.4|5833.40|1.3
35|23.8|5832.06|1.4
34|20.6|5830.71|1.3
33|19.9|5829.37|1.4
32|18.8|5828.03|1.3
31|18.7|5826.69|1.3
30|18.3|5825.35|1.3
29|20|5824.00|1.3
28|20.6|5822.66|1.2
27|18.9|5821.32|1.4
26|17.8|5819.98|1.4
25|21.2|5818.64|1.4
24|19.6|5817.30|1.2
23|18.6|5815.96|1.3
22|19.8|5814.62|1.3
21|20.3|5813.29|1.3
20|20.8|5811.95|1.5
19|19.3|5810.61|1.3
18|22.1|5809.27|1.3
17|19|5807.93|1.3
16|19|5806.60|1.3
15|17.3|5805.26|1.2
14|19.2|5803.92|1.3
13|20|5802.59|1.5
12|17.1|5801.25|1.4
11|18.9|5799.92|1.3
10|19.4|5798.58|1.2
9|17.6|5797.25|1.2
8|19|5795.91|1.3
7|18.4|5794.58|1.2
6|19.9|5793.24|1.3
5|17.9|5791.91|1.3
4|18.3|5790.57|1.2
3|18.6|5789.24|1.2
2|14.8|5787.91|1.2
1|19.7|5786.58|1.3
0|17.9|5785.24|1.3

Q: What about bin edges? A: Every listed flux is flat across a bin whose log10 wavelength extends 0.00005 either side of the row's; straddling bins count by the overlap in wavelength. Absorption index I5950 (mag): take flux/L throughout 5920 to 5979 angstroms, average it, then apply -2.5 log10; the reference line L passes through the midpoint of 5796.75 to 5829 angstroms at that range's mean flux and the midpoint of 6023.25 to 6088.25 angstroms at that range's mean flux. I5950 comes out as 0.039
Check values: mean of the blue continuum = 19.3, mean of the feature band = 18.5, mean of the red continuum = 19.2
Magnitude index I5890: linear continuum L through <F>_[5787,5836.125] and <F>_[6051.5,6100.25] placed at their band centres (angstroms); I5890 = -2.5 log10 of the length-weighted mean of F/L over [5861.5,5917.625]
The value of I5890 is 0.10 mag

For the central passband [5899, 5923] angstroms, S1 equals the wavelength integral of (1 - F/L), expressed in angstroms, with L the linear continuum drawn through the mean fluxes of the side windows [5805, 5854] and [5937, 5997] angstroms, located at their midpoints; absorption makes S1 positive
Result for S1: 0.6 angstroms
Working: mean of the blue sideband 19.3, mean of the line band 18.3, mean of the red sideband 18.4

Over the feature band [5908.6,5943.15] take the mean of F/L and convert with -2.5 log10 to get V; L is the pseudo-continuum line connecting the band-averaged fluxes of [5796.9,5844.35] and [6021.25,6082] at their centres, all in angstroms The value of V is 0.05 mag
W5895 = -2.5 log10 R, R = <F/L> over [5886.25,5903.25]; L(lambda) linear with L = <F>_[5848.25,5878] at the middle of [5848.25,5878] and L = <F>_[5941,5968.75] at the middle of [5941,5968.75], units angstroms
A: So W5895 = 0.11 mag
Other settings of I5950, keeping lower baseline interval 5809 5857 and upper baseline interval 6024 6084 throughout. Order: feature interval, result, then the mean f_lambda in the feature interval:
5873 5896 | 0.15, 16.7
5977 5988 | 0.11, 17.4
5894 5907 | 0.09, 17.7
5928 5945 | 0.05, 18.3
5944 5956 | 0.05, 18.4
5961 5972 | 0.03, 18.8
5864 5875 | 0.11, 17.4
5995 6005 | 0.02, 18.9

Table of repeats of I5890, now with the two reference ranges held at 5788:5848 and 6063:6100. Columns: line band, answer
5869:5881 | 0.092 mag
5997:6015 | 0.057 mag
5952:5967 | 0.057 mag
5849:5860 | 0.085 mag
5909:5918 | 0.078 mag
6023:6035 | -0.025 mag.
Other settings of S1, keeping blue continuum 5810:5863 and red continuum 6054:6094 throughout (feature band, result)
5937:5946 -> 0.24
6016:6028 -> -0.04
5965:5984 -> 0.57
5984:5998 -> 0.27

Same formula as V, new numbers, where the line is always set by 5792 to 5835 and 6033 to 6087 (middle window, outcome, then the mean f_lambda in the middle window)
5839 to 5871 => 0.08 mag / 18.1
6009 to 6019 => 0.07 mag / 18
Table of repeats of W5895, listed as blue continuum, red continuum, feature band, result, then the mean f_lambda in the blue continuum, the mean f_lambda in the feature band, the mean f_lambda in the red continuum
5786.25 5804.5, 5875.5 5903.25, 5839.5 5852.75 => -0.05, 18.5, 18.4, 16.9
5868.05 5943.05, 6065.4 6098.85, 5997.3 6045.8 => -0.02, 17.8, 18.8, 18.8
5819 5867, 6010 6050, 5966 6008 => 0.04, 18.8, 18.4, 19.1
